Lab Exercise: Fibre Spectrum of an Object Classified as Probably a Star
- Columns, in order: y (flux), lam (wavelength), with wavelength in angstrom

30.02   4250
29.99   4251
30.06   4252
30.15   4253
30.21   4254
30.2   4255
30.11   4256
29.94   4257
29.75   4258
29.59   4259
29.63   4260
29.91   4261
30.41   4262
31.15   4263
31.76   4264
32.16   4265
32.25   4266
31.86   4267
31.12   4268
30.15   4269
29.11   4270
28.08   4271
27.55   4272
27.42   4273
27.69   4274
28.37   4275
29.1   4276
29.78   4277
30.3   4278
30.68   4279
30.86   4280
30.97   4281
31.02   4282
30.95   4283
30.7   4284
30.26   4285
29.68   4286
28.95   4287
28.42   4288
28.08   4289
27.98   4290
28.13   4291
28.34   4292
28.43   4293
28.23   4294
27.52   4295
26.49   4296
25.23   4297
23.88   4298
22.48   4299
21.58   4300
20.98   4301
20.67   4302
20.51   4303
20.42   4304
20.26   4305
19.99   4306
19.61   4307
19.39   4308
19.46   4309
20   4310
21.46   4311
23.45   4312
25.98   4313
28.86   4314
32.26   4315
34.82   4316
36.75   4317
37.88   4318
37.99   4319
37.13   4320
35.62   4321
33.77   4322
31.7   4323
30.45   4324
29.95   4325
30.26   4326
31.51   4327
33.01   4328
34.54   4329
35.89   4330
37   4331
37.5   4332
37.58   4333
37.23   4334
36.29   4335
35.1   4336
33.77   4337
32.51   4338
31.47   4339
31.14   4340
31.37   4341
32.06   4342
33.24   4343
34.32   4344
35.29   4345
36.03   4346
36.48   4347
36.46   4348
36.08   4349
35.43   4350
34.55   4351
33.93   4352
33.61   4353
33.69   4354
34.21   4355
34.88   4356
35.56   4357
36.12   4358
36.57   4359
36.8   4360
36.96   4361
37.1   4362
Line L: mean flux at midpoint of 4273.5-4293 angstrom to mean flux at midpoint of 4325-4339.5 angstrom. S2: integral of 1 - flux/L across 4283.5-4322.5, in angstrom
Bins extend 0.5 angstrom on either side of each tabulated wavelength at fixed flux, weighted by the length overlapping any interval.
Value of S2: 5.57 angstrom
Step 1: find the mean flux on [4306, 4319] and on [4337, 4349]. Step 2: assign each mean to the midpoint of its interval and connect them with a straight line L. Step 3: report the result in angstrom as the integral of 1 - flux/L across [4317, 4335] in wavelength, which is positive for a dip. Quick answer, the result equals -2.9 angstrom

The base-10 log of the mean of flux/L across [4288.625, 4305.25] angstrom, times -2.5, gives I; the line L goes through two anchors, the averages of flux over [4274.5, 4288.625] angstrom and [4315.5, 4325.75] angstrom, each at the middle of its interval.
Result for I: 0.270 mag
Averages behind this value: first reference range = 30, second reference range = 34.5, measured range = 24.7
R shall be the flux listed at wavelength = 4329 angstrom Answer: 34.54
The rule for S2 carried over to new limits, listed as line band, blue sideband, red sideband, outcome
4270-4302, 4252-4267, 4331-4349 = 4.0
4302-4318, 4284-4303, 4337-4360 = 2.4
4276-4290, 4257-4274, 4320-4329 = 0.4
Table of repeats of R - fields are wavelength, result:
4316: 34.82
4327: 31.51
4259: 29.59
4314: 28.86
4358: 36.12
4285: 30.26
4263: 31.15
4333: 37.58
